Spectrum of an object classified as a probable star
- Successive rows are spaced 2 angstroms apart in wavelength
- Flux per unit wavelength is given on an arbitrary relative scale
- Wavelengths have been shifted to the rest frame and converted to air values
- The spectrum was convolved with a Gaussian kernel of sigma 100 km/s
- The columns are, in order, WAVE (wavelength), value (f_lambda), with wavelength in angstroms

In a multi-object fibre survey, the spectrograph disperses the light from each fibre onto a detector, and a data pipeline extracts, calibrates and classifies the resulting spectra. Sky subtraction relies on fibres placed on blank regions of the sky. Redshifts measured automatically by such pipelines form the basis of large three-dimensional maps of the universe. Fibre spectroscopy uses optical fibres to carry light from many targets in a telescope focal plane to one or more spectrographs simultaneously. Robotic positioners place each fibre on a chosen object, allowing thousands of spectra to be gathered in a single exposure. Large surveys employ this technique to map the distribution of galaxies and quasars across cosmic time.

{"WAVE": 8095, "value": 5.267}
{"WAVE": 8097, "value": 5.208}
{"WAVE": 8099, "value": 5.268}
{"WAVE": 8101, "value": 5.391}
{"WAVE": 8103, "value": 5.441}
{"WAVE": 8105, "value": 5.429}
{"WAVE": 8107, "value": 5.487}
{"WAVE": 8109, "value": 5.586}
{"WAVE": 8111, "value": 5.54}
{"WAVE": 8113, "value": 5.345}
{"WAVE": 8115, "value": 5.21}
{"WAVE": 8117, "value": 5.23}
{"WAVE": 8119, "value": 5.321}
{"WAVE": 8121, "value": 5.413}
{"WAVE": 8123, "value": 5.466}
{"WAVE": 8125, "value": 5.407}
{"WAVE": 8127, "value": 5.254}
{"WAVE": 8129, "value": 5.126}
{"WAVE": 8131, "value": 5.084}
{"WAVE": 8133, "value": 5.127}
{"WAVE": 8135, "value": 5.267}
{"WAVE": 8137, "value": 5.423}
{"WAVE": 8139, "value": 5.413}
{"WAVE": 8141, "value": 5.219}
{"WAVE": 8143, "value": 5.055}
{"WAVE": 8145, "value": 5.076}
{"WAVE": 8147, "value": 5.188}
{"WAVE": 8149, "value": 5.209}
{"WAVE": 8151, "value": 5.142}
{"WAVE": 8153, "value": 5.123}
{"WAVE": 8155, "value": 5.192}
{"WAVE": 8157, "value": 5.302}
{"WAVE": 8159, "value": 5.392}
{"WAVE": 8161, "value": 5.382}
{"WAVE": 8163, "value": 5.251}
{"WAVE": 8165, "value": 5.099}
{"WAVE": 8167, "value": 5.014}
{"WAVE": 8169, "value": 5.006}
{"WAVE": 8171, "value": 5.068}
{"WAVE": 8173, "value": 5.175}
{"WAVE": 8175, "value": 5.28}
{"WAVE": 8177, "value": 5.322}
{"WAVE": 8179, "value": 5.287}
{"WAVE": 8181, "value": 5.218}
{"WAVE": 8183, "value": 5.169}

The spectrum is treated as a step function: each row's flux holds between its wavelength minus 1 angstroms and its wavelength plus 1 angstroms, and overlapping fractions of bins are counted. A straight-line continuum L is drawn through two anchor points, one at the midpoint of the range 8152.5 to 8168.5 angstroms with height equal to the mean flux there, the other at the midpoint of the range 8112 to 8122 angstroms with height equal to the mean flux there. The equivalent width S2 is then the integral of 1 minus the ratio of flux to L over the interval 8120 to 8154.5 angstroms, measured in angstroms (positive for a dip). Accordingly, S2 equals 0.2 angstroms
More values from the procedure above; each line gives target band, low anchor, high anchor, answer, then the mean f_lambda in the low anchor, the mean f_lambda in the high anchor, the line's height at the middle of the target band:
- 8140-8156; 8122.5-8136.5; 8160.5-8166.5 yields 0.2 angstroms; 5.25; 5.21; 5.23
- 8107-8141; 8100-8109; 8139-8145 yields -0.1 angstroms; 5.45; 5.17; 5.31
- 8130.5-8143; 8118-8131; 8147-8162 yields 0.1 angstroms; 5.31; 5.24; 5.28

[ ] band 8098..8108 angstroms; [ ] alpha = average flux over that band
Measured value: 5.4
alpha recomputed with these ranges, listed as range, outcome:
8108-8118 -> 5.38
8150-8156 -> 5.15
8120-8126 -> 5.43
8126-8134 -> 5.15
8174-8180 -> 5.3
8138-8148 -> 5.19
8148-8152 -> 5.18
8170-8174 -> 5.12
